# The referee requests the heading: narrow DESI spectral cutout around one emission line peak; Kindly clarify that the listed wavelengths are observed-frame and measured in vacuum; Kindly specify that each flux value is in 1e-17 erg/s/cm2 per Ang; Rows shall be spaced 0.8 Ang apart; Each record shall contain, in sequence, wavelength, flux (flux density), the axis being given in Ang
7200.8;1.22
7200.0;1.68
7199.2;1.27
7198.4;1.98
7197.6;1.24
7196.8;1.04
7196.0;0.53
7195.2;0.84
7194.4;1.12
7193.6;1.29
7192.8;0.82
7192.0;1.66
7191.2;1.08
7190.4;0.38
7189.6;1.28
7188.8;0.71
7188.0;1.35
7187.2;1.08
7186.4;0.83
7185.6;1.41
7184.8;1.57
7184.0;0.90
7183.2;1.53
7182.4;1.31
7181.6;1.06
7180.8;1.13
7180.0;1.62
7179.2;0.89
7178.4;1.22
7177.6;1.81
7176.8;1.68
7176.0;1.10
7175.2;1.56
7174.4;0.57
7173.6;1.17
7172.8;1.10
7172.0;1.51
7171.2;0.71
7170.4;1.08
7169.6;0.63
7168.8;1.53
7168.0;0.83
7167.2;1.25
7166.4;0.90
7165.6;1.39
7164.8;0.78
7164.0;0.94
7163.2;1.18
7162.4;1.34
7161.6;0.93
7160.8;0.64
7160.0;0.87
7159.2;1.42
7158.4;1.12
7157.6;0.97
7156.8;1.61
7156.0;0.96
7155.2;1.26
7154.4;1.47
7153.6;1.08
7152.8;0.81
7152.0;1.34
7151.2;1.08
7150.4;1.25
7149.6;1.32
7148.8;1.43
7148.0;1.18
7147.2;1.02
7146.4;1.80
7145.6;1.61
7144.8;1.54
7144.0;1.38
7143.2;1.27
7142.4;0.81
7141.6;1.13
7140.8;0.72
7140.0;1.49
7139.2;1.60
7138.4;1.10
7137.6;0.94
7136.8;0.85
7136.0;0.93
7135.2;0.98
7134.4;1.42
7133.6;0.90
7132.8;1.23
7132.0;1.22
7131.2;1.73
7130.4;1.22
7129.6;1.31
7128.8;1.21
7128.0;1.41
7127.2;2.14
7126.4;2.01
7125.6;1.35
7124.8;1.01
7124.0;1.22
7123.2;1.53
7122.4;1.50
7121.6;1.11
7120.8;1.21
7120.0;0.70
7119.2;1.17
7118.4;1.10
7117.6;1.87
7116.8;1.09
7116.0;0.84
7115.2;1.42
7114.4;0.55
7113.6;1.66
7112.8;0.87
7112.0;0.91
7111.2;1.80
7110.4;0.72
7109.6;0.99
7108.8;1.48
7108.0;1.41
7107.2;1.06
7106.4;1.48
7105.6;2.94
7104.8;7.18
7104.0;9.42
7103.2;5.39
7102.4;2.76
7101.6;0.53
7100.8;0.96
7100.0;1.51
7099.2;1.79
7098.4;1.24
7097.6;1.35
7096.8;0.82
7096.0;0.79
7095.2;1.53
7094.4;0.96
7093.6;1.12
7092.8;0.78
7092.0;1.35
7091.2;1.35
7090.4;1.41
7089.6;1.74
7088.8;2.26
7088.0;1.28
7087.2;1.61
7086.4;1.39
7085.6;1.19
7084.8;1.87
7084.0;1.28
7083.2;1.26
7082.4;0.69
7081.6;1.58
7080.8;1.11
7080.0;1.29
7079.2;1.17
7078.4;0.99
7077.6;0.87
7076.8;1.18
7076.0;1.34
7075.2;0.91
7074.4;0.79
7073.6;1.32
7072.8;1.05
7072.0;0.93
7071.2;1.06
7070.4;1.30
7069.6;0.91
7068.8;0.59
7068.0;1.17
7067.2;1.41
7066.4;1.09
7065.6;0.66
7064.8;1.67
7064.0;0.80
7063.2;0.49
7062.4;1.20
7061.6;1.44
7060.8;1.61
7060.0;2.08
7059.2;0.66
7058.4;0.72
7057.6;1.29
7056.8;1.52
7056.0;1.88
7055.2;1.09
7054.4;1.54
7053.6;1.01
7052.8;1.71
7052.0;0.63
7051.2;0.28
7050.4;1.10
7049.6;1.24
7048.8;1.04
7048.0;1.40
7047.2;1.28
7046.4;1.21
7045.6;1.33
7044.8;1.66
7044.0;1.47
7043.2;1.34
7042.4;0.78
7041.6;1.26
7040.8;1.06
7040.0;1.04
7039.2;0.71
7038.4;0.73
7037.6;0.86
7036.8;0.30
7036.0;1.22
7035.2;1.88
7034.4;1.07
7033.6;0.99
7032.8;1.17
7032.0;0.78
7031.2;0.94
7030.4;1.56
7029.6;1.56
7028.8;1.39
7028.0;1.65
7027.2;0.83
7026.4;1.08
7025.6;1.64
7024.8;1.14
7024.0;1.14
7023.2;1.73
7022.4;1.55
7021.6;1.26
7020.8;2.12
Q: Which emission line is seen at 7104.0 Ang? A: H-alpha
